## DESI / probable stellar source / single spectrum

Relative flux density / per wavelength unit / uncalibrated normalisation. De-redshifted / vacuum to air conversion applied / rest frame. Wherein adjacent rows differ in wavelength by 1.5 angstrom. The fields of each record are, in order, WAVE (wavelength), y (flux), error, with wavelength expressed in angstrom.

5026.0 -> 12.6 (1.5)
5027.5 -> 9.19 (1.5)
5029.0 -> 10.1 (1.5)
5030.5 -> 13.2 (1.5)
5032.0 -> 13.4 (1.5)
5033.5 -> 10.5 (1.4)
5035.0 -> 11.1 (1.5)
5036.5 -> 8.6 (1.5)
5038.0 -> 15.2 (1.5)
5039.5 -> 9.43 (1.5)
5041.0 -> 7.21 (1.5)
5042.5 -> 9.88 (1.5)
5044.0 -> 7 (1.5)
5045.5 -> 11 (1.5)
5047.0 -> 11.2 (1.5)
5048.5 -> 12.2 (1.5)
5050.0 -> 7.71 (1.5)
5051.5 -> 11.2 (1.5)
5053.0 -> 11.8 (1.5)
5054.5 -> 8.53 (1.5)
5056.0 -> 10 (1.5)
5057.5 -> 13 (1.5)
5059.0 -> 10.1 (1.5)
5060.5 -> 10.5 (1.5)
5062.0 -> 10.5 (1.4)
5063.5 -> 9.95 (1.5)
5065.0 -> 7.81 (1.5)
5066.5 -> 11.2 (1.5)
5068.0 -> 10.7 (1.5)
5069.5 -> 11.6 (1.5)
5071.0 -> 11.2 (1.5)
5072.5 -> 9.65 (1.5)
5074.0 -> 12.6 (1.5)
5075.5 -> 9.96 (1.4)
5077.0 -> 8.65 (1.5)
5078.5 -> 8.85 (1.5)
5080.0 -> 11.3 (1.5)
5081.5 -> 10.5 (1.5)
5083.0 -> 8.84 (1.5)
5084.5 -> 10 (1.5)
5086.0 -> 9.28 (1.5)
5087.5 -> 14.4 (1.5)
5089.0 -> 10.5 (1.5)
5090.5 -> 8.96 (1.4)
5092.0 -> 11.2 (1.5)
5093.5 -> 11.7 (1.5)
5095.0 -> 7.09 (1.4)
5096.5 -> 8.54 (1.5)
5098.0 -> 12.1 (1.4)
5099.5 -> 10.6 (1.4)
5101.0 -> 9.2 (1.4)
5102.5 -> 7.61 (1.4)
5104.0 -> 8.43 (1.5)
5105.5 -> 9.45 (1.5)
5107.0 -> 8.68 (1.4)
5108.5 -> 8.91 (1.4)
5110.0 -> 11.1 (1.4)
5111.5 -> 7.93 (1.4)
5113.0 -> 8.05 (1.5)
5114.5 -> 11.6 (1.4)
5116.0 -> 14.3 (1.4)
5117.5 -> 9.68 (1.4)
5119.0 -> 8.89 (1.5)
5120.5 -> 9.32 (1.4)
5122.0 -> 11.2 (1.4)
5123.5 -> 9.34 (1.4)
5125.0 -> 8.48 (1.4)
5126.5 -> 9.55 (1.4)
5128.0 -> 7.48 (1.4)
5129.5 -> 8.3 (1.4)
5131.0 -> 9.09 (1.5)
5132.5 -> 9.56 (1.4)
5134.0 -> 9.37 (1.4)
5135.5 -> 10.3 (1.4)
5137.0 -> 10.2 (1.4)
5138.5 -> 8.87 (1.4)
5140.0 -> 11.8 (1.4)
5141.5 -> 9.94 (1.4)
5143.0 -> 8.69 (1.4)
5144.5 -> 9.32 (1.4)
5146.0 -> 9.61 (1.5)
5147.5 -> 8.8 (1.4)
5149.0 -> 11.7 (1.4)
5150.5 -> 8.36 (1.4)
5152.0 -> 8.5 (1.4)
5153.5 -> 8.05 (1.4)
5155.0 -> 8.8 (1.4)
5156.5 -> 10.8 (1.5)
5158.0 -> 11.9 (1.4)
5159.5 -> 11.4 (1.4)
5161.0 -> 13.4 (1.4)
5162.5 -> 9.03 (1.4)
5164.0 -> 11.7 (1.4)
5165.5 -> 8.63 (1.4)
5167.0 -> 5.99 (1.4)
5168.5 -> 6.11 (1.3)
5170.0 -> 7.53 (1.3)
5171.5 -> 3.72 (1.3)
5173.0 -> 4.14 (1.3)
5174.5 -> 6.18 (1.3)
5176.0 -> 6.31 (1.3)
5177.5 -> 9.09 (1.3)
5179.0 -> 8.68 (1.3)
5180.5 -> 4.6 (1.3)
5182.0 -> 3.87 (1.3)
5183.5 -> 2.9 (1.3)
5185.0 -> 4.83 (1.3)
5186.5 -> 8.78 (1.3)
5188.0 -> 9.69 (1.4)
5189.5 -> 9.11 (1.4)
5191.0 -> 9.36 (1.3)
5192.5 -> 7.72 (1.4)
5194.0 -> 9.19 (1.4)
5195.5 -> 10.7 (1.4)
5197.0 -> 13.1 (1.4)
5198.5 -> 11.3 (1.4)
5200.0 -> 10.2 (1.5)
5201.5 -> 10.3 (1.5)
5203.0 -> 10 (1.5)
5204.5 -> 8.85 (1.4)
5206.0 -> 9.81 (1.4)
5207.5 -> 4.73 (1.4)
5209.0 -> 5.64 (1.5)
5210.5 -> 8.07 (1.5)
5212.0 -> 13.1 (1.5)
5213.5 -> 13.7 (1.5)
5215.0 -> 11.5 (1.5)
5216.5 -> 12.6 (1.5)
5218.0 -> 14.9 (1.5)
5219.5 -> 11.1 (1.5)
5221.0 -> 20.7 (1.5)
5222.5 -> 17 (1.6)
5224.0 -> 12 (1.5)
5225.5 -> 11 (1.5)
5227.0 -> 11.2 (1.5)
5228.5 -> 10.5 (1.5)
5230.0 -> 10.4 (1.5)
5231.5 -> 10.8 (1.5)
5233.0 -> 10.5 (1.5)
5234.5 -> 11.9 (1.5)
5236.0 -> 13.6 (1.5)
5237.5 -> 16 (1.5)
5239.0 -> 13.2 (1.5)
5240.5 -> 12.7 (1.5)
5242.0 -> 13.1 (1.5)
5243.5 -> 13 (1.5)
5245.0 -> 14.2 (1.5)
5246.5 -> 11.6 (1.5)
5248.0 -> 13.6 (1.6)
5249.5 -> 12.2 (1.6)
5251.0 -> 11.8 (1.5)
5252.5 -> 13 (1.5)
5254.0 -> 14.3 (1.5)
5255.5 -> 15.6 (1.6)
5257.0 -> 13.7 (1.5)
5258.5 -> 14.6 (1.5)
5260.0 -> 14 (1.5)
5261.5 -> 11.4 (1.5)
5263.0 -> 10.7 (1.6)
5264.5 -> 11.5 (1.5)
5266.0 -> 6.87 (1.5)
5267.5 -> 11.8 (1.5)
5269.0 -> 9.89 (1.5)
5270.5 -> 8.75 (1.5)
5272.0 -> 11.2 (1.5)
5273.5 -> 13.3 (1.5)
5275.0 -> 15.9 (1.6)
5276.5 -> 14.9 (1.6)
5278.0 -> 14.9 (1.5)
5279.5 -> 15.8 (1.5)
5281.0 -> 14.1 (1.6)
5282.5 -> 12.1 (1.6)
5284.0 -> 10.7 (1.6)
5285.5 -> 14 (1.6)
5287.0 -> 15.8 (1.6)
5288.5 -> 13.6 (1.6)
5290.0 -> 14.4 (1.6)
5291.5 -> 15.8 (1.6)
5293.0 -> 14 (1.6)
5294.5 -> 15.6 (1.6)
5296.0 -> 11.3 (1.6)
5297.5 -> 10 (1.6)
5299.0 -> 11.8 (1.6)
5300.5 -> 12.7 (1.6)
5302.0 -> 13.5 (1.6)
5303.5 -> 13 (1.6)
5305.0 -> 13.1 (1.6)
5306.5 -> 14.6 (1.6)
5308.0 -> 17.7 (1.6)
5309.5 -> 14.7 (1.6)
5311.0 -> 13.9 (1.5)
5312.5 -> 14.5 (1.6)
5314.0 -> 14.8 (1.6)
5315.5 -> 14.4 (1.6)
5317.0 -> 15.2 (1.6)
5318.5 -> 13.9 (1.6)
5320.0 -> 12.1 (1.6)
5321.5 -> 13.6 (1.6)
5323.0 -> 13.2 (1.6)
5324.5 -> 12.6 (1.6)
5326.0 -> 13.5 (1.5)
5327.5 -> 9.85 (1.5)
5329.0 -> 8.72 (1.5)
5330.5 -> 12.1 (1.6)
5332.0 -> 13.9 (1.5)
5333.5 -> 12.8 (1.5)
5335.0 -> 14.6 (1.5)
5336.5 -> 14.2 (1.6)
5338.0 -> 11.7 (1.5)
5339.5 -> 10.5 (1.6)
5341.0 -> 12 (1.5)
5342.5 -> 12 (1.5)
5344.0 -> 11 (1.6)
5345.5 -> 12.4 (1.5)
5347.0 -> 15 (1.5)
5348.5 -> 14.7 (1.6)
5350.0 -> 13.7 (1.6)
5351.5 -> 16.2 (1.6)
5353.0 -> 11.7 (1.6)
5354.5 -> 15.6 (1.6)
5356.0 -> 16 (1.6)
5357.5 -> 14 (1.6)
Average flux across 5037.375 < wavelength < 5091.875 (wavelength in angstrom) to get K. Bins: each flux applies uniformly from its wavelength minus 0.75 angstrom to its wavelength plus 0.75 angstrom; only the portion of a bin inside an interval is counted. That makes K 10.3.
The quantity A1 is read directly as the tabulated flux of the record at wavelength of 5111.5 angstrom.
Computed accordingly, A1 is 7.93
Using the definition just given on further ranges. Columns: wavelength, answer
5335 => 14.6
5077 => 8.65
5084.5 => 10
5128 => 7.48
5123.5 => 9.34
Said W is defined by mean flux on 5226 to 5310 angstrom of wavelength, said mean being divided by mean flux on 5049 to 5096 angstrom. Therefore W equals 1.26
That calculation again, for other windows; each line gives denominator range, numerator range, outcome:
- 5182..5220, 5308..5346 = 1.36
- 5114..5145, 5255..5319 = 1.37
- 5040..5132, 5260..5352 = 1.32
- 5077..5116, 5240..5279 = 1.28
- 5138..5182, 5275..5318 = 1.63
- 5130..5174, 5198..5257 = 1.32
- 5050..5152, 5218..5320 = 1.33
